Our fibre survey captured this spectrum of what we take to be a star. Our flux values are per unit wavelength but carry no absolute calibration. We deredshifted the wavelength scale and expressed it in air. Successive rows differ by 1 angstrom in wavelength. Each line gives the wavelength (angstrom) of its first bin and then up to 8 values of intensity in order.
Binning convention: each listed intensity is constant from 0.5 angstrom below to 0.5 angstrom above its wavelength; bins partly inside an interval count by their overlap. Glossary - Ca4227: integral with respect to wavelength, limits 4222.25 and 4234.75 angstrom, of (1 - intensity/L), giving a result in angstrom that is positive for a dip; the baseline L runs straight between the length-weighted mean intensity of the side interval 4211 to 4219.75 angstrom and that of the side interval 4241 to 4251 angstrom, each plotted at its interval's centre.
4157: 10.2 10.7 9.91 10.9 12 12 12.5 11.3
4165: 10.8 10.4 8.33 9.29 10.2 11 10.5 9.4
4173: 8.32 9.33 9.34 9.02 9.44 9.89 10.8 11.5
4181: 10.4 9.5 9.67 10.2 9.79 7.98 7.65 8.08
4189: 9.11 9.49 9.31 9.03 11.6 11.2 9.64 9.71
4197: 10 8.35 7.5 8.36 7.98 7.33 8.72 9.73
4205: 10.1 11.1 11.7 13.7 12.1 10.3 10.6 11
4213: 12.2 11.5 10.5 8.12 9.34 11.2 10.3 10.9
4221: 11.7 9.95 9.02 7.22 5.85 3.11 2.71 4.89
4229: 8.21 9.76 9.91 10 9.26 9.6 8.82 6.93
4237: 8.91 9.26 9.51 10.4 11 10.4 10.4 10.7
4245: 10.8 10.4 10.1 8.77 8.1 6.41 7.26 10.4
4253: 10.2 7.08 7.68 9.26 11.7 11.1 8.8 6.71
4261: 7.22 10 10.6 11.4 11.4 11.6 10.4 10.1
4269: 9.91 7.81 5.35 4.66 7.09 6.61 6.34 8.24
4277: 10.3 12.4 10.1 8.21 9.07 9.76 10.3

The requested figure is 3.2 angstrom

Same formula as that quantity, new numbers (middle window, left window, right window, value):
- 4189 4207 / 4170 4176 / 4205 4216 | 2.1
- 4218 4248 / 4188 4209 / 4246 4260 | 0.7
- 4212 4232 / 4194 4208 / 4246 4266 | 1.2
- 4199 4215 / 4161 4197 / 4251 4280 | -1.2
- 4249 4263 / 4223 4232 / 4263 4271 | 0.6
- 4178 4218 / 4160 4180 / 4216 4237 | -2.4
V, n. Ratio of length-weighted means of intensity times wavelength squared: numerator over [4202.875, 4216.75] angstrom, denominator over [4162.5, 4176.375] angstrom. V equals 1.11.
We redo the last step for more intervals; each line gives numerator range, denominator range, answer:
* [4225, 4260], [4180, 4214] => 0.91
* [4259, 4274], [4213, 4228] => 1.04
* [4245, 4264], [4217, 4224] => 0.91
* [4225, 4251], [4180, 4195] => 0.93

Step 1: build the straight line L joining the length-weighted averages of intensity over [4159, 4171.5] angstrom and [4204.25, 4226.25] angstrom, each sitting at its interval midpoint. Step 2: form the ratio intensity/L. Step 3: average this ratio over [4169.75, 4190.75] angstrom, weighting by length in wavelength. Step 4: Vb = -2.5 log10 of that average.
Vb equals 0.11 mag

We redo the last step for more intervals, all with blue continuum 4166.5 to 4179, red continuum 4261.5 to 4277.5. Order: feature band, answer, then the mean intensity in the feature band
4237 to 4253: -0.064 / 9.59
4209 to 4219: -0.146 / 10.6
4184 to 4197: -0.001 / 9.44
